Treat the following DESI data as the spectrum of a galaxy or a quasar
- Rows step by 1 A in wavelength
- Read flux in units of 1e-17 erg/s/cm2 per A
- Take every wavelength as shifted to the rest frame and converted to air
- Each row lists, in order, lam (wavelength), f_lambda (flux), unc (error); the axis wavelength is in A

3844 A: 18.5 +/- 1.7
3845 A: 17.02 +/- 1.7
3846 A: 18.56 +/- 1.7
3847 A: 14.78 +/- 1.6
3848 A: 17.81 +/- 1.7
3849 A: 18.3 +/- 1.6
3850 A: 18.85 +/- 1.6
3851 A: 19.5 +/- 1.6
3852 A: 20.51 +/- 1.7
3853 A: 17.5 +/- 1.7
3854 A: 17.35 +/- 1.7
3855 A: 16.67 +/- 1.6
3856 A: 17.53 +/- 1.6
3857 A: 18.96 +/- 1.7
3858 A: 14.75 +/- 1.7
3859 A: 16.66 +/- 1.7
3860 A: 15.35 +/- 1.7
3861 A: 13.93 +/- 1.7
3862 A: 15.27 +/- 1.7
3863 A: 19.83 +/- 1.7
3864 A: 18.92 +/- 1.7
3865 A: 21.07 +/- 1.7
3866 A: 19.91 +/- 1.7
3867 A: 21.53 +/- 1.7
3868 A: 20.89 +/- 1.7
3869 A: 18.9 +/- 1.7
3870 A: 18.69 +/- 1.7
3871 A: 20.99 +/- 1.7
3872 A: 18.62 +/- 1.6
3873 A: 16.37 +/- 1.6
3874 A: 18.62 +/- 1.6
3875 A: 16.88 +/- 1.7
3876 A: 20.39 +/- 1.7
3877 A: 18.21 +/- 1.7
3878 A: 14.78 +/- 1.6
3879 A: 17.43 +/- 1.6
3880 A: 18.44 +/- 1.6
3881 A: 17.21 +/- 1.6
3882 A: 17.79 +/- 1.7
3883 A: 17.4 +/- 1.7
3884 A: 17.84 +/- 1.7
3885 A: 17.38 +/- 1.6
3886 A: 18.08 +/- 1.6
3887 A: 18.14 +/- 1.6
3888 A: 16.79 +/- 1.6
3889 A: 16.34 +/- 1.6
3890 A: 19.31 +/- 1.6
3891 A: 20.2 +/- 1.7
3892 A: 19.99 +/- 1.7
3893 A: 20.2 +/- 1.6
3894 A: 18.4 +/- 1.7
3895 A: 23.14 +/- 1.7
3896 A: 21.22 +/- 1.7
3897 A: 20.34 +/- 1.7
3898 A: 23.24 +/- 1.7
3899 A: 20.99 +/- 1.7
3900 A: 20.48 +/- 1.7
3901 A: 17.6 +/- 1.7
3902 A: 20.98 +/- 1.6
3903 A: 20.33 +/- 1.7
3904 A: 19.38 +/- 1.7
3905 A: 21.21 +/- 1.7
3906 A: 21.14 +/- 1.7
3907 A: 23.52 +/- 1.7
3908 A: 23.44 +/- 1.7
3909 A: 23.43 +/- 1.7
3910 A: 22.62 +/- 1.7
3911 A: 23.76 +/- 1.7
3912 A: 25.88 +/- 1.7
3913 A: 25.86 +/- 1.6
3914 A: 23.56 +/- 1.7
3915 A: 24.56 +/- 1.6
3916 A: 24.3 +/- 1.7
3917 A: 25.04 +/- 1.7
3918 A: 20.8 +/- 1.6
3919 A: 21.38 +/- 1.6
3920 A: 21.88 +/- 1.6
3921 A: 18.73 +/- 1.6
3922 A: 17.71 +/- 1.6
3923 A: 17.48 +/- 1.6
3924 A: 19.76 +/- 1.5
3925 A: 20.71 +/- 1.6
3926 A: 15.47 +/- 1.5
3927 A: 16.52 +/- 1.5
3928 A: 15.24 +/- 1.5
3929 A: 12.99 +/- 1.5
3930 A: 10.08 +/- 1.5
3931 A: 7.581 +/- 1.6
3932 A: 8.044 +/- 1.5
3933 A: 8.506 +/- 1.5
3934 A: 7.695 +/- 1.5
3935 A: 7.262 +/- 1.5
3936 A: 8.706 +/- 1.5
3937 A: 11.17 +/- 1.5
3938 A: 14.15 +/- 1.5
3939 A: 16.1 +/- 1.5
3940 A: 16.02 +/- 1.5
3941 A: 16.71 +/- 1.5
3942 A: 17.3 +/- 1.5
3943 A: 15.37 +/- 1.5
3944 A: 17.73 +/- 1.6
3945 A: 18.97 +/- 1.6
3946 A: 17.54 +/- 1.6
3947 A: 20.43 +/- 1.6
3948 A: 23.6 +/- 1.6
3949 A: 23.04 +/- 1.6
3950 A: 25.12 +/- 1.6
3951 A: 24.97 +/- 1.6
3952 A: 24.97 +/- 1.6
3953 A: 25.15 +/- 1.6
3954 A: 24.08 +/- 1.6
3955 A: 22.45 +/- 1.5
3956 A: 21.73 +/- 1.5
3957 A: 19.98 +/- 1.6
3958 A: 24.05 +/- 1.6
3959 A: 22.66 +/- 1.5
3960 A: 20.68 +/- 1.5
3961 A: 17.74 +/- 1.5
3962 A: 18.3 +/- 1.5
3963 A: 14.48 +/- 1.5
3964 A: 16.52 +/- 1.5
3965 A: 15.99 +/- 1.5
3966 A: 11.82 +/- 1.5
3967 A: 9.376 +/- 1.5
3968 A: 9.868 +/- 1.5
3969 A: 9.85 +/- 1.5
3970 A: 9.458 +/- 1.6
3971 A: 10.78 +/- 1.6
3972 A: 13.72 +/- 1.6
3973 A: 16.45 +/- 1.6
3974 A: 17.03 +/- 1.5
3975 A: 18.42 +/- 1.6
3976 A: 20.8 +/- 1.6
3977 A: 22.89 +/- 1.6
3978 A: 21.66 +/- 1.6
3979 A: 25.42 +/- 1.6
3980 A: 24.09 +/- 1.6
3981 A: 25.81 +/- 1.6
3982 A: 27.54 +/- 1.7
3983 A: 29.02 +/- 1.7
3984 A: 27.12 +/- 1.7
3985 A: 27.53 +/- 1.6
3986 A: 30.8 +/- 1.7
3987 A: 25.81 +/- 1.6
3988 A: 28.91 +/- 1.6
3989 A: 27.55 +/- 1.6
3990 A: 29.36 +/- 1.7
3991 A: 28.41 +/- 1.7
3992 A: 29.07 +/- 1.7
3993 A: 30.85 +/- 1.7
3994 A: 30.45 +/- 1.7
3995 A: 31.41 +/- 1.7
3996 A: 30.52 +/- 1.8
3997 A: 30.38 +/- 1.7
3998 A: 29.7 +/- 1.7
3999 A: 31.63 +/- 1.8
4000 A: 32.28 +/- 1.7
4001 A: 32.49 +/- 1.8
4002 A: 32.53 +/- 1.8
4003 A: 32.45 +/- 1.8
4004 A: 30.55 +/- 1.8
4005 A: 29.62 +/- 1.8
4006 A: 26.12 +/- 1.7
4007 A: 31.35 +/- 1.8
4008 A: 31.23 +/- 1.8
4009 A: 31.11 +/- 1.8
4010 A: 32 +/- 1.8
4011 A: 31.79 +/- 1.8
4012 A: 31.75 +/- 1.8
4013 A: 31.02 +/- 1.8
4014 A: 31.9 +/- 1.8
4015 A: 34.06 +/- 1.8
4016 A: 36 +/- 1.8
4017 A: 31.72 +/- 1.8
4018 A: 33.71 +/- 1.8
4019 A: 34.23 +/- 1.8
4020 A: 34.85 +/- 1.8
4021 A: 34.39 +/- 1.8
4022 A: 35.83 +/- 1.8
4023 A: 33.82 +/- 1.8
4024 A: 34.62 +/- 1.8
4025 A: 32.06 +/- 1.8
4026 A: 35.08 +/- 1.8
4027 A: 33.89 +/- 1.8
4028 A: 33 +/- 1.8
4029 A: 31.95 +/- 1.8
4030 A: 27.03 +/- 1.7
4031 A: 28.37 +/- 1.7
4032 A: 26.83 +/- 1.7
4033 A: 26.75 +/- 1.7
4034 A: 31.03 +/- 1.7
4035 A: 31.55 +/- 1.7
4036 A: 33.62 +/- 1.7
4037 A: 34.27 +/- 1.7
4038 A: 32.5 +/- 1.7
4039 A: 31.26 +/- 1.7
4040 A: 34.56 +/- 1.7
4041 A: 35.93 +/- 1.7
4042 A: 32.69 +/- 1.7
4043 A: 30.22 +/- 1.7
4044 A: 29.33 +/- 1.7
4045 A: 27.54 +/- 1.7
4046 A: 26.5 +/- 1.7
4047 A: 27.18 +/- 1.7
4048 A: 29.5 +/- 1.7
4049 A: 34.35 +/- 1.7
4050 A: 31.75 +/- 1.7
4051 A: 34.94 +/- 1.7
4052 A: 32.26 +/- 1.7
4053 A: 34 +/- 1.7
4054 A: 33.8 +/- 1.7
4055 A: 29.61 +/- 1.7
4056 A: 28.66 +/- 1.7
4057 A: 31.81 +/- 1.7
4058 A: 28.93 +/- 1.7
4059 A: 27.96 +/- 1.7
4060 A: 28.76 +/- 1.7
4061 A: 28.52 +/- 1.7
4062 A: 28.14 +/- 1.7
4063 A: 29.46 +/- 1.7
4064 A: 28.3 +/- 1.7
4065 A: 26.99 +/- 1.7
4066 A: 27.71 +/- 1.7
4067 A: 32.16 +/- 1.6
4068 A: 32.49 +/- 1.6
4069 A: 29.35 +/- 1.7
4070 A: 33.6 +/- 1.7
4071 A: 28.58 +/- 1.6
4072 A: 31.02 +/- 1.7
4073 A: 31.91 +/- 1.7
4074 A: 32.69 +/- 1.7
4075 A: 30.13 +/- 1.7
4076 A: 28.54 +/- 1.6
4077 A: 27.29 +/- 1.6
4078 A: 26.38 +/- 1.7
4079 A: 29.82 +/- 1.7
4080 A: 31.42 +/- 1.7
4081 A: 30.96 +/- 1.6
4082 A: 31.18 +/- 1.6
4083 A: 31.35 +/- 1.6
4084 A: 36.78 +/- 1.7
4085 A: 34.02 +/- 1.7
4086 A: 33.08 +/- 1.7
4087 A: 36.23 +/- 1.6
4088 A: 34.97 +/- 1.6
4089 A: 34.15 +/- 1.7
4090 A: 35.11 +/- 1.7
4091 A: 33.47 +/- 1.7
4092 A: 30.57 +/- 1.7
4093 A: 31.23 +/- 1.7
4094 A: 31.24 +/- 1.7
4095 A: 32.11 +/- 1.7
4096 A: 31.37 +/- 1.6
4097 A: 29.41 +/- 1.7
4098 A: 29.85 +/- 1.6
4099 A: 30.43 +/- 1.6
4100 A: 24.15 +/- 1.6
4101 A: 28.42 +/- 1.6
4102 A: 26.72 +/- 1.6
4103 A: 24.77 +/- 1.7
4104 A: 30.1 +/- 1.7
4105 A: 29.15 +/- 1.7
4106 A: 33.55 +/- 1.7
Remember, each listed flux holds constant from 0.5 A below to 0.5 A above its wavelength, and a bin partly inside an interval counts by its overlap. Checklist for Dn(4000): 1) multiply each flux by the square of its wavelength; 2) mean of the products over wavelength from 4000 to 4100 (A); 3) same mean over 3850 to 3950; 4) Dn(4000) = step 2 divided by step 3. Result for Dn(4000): 1.84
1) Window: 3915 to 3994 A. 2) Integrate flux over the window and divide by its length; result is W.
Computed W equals 19.4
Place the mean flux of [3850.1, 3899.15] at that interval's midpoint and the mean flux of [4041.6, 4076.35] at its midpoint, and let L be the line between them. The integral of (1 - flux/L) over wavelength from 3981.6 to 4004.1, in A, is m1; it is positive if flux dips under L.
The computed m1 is -3.25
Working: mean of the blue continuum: 18.5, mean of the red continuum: 30.3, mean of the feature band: 29.8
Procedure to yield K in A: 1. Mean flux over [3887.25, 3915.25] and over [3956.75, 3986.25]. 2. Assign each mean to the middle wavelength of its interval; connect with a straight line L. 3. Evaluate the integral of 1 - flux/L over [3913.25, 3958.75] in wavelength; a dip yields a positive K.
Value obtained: 4.7 A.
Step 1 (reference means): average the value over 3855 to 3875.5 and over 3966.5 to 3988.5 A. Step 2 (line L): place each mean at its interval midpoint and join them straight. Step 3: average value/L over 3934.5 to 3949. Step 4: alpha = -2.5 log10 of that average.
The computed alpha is 0.23 mag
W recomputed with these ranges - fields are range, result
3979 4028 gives 31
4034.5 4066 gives 30.8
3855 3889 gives 17.9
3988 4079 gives 31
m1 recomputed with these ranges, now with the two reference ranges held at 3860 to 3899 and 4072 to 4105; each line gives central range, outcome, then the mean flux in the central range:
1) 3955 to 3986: 6.21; 19.3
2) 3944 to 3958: 0.34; 22.4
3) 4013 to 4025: -3.14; 33.9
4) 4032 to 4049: -1.68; 30.9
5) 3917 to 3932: 3.13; 16.9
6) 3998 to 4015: -3.35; 31.3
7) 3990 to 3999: -1.67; 30.1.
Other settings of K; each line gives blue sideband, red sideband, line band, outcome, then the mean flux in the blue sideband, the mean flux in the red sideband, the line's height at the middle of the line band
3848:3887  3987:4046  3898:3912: -0.1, 18.1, 31.4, 21.4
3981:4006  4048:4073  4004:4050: -2.5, 29.7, 30.6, 30.1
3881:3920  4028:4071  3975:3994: -0.2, 20.9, 30.5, 26.3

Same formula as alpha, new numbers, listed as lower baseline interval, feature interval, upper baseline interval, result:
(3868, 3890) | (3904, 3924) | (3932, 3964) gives -0.23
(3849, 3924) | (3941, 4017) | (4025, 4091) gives 0.07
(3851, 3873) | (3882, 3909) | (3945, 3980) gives -0.08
